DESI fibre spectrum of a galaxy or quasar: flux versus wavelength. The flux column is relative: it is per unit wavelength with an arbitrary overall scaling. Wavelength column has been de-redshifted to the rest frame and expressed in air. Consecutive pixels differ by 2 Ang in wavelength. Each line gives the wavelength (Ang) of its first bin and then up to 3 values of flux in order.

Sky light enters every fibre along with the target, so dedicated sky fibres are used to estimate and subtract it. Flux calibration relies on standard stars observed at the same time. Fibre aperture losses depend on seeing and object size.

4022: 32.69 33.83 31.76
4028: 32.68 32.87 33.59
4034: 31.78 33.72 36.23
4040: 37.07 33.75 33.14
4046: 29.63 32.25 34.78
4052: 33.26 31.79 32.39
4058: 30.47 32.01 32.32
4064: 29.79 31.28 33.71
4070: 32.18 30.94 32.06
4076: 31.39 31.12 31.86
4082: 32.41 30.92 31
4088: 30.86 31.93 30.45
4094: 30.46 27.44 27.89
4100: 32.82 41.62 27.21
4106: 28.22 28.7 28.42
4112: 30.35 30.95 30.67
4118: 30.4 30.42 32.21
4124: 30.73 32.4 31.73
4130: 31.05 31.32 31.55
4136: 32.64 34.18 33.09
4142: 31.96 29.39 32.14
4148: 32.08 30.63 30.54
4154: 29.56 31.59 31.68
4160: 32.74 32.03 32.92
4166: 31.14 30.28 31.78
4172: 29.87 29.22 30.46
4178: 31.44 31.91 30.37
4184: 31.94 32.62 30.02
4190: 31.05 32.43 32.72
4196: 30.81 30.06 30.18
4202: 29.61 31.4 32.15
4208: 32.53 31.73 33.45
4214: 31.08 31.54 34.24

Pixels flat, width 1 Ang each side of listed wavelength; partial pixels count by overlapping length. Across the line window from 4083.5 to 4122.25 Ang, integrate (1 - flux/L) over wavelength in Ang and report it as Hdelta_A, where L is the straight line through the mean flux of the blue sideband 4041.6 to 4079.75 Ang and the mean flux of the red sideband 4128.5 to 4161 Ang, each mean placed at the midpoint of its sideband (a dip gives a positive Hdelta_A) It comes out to 1.5 Ang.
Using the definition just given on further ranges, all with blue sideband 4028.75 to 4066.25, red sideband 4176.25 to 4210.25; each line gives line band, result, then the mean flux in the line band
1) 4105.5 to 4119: 1.0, 29.7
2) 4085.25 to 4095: 0.4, 30.9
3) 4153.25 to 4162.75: 0.0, 31.6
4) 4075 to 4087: 0.4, 31.4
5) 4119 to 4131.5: 0.2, 31.4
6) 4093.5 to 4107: 0.6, 30.8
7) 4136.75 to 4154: 0.1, 31.6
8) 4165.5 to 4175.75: 0.4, 30.4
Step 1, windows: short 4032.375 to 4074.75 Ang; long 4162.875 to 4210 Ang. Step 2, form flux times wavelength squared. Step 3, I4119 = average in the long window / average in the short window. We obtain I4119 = 1.02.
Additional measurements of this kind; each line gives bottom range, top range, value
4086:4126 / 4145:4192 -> 1.05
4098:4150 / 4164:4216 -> 1.03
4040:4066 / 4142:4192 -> 1.02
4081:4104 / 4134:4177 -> 1.03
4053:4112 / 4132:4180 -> 1.05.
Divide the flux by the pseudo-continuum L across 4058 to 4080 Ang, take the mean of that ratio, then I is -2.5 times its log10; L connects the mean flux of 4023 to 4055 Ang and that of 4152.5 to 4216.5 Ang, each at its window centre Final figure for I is 0.041 mag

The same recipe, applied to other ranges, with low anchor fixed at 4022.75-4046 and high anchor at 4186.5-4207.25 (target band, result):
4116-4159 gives 0.02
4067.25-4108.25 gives 0.05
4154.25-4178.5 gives 0.01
